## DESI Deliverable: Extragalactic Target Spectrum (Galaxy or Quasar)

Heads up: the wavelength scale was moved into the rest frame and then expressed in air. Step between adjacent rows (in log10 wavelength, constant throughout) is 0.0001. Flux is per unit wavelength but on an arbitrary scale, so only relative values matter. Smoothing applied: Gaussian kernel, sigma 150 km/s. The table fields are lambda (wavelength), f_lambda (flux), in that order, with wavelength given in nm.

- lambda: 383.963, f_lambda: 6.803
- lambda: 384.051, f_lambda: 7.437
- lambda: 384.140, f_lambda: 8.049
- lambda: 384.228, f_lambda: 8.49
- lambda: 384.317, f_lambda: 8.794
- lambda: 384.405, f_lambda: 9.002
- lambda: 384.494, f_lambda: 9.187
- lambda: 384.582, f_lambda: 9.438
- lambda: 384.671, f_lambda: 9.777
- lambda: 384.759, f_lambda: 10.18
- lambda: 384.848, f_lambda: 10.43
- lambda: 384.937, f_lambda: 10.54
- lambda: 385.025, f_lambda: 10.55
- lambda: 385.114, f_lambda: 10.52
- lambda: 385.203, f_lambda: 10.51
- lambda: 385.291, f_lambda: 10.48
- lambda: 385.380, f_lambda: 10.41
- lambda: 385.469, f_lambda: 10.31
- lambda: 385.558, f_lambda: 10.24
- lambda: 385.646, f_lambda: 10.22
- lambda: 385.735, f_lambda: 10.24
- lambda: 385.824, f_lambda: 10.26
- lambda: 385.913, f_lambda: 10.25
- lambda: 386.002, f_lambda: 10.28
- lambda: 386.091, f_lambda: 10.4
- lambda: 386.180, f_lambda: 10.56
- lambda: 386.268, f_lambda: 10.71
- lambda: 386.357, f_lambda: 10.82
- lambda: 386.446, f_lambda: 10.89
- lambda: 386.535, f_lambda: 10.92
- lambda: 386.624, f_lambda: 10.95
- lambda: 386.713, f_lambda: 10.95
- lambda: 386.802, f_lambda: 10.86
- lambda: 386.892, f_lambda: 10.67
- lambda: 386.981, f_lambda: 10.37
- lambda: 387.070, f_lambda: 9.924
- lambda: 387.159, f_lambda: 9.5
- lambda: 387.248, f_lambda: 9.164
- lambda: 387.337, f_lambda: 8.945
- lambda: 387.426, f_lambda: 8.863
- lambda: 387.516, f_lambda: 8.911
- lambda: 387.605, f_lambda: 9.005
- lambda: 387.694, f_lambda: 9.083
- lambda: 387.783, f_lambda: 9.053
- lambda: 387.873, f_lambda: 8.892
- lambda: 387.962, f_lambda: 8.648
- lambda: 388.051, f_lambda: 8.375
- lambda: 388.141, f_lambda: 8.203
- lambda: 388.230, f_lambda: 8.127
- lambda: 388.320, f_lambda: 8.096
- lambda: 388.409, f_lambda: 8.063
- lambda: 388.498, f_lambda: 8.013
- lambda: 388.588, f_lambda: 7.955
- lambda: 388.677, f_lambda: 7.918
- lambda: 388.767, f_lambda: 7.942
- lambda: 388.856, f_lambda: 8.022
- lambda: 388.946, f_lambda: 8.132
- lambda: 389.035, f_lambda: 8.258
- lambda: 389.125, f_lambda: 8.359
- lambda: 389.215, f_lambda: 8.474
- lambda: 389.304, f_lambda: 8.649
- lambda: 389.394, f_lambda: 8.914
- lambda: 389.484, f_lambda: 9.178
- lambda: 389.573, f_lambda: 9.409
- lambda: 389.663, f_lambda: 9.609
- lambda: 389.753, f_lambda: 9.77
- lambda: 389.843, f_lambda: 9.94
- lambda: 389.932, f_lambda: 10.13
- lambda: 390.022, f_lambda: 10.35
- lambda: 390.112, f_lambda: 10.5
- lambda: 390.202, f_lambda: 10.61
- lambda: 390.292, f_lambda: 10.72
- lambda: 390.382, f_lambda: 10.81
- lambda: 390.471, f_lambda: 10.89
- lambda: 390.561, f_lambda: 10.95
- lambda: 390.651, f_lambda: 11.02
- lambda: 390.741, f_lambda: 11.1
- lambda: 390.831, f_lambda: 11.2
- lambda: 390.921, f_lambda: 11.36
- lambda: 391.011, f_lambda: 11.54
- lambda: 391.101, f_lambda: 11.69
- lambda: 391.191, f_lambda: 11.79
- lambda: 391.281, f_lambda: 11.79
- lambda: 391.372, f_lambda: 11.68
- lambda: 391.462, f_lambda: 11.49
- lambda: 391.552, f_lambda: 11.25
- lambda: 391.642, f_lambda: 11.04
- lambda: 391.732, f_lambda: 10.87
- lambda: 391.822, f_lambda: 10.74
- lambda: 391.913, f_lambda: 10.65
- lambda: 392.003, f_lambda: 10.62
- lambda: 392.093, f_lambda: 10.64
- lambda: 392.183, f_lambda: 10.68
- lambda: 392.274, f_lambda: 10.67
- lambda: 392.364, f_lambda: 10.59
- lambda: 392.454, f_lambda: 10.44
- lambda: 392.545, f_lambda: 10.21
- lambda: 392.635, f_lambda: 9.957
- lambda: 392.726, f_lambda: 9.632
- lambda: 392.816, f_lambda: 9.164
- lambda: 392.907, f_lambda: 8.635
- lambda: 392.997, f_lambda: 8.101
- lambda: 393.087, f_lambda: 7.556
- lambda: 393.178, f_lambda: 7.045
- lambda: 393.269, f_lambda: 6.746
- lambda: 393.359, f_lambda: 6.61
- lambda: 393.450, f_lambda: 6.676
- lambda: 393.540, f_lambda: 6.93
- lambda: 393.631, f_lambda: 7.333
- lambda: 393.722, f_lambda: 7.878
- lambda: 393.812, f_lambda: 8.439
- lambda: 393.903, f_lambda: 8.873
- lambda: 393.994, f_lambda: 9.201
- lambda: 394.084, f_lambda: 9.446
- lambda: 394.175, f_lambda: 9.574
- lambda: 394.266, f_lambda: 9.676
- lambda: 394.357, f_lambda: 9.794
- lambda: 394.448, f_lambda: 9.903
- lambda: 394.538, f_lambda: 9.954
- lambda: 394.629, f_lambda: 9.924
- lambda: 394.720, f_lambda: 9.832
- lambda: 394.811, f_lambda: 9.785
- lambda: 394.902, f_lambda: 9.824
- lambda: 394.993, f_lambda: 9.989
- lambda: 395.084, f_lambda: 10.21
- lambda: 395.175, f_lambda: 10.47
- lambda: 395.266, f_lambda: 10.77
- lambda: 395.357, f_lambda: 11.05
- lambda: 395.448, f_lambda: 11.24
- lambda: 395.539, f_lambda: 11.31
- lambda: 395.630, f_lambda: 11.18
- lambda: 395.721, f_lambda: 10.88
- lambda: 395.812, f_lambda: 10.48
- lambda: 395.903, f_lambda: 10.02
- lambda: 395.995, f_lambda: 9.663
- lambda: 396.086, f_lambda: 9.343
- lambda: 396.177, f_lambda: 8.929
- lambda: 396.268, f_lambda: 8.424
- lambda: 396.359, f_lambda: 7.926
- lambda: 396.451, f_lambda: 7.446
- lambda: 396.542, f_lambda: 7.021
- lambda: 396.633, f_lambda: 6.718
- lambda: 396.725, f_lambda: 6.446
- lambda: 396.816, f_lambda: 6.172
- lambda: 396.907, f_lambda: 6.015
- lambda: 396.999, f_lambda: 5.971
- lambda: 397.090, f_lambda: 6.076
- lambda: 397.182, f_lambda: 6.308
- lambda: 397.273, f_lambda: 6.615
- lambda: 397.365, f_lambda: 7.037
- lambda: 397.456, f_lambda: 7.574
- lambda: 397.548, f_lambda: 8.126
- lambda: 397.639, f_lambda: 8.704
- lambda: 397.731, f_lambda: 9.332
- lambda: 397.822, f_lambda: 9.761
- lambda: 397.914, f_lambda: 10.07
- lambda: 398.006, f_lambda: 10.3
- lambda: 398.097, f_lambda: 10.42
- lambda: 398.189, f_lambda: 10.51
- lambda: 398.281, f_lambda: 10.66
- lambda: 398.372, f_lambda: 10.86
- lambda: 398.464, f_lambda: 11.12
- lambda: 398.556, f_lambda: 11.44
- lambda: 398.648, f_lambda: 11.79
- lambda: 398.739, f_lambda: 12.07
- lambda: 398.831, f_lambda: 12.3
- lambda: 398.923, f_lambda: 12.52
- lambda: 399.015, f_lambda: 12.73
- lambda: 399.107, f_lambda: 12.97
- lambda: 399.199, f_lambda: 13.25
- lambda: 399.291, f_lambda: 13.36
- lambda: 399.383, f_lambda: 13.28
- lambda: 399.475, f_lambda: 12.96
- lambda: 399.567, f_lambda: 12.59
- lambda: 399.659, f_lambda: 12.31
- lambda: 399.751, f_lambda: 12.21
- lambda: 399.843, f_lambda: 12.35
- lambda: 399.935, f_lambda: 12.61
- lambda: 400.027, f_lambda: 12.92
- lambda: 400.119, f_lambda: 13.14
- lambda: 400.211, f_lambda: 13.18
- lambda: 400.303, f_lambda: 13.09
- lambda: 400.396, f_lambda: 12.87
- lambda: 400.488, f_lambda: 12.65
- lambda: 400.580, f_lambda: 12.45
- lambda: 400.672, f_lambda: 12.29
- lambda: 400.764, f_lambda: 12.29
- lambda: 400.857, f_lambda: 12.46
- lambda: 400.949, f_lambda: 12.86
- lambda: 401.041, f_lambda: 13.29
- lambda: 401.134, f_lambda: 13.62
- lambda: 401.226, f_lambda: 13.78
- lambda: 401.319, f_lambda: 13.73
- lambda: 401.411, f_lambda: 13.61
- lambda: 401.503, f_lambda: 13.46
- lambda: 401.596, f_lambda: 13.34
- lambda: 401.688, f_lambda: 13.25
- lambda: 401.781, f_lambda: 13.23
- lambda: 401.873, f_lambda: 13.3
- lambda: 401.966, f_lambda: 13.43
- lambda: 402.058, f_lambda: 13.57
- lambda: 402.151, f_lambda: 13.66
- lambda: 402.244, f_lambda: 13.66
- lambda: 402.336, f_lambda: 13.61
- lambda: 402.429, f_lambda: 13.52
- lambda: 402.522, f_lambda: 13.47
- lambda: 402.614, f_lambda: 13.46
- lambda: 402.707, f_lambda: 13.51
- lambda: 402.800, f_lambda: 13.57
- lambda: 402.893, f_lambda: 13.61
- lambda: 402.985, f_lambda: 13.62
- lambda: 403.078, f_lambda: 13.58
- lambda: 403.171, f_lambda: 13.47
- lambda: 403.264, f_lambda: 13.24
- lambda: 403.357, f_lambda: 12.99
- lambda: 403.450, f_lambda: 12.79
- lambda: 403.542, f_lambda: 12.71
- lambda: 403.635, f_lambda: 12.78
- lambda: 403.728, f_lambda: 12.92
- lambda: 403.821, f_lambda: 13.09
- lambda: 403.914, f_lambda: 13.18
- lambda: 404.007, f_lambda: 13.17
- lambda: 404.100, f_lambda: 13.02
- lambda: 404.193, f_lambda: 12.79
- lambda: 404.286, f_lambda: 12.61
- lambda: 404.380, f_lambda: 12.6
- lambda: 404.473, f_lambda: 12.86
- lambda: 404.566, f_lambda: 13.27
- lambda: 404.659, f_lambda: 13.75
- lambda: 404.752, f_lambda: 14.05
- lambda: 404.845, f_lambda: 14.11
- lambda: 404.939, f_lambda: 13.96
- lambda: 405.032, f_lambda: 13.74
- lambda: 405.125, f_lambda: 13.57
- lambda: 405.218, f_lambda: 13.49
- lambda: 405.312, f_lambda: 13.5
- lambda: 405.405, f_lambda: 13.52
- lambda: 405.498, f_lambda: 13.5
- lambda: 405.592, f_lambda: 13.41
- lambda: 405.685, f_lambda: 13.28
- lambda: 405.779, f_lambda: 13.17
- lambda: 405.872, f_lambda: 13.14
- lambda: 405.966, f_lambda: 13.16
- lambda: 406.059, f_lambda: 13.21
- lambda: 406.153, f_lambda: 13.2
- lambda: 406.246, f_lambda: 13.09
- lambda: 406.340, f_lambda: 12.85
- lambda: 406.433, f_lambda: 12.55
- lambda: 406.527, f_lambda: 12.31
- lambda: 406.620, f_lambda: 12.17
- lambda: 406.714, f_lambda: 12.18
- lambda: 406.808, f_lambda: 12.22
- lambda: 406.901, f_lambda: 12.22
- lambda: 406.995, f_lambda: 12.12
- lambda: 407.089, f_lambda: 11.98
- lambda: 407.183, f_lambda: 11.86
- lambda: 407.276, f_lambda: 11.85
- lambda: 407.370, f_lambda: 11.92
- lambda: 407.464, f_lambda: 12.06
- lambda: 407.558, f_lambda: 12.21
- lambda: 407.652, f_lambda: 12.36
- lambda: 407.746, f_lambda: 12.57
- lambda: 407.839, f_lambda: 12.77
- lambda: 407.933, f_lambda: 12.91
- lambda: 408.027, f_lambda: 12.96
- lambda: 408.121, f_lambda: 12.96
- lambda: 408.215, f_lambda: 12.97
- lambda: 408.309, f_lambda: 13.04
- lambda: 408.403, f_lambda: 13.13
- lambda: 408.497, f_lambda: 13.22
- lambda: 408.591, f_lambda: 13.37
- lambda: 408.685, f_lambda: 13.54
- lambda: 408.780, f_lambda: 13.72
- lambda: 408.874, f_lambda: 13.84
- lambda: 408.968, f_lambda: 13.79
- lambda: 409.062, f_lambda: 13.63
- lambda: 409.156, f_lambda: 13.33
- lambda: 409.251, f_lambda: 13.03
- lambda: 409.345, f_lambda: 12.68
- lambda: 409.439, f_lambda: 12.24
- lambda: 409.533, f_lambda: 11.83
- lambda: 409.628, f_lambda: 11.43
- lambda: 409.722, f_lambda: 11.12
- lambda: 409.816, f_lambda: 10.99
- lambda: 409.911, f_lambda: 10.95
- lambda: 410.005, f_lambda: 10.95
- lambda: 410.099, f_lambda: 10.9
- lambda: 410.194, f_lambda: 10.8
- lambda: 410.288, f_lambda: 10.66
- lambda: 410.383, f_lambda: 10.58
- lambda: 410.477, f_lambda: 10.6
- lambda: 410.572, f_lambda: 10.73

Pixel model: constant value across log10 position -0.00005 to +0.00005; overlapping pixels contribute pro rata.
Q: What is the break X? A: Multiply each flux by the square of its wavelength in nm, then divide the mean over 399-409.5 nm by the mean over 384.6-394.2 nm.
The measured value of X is 1.4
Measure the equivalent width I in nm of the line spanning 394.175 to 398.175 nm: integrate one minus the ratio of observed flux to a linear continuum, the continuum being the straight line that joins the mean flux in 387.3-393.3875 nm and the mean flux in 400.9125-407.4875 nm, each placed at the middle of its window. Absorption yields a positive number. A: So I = 0.741 nm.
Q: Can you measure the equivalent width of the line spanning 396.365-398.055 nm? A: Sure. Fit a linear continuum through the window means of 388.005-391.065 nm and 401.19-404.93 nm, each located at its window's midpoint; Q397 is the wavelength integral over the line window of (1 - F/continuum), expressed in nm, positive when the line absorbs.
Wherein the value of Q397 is 0.60 nm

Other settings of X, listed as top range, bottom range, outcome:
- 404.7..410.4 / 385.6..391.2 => 1.43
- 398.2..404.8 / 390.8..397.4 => 1.44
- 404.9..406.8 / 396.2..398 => 1.82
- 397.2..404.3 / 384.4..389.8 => 1.39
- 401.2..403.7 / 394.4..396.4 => 1.38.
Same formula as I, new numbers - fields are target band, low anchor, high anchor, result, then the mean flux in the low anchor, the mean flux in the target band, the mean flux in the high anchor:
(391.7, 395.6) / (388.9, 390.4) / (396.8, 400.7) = 0.23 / 9.49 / 9.48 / 10.8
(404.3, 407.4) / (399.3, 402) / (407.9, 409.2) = 0.06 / 13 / 13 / 13.3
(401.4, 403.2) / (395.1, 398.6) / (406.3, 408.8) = -0.44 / 9.02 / 13.5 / 12.6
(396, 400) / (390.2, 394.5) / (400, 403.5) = 0.70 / 9.87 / 9.89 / 13.3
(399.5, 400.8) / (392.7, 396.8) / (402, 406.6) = -0.14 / 9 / 12.7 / 13.3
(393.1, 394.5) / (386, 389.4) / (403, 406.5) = 0.31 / 9.22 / 8.27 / 13.2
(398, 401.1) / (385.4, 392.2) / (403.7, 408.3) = -0.14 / 9.94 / 12.3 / 12.9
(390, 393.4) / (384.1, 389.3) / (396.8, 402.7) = 0.00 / 9.48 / 10.3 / 11.7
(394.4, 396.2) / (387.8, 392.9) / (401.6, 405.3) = 0.15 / 9.88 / 10.3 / 13.3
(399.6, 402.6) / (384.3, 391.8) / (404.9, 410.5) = -0.36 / 9.91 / 13.1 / 12.6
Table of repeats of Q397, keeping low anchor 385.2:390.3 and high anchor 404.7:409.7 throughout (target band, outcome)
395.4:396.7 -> 0.198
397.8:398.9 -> 0.036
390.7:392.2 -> -0.153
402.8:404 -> -0.091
